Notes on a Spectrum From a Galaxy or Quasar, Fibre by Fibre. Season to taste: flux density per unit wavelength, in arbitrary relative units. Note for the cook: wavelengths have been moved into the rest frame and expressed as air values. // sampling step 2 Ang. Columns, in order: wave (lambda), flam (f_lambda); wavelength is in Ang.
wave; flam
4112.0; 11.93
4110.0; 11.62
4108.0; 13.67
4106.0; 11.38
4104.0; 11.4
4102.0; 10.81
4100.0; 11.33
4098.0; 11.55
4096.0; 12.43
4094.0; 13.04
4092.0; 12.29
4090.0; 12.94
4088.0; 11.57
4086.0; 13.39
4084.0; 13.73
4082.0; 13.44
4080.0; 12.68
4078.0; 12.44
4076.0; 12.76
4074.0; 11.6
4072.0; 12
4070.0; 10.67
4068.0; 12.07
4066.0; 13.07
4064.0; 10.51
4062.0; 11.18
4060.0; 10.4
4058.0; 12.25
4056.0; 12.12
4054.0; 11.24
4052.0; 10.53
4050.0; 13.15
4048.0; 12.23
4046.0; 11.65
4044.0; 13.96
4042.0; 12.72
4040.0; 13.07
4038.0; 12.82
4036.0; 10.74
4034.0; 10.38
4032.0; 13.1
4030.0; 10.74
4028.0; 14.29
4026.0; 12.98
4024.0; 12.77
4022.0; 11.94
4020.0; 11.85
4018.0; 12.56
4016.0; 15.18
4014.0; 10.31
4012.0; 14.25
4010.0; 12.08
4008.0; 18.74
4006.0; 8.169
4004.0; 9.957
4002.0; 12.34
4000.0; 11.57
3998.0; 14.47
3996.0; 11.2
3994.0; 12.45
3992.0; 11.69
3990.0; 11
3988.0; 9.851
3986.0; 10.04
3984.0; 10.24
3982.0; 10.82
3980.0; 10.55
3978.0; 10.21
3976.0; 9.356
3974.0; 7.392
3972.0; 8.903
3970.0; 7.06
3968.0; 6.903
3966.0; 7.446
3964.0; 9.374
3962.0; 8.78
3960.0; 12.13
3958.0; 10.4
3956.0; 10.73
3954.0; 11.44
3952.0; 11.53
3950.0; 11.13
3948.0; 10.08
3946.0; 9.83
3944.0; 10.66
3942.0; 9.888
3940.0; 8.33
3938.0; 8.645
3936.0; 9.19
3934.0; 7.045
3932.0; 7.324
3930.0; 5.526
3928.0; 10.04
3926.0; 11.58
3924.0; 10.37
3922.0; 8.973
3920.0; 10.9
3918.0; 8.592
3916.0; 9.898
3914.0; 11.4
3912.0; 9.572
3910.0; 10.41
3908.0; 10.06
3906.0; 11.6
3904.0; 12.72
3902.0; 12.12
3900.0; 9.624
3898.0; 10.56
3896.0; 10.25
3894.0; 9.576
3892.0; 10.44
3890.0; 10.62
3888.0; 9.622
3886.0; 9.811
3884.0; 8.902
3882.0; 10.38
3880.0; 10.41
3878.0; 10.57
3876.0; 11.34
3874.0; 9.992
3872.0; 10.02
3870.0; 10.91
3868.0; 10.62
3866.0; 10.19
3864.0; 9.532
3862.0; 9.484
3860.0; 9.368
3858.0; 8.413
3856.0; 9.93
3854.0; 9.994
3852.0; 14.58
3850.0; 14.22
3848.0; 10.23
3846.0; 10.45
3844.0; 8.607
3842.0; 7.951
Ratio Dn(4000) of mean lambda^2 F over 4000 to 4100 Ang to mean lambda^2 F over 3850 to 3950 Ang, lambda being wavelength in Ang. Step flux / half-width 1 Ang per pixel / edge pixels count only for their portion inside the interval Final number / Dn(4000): 1.3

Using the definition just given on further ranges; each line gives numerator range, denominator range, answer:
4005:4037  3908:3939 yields 1.41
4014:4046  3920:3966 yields 1.35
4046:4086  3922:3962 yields 1.31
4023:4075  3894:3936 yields 1.30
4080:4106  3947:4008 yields 1.25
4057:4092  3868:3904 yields 1.29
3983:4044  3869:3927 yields 1.24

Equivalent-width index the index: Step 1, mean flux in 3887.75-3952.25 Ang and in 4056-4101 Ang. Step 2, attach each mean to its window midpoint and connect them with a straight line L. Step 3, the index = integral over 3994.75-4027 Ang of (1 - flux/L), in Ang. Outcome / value -3.8 Ang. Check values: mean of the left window 9.93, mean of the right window 12.2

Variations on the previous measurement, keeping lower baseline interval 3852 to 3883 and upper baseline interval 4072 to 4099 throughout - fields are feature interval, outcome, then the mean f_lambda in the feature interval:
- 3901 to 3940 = 3.7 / 9.75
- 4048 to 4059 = 0.3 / 11.9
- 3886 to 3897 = 0.4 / 10.1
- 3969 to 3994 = 3.5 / 9.87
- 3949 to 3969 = 2.2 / 9.99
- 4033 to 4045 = -0.2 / 12.3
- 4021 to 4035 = -0.4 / 12.3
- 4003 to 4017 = -1.1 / 12.7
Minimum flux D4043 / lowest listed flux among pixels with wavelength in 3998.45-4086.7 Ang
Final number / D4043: 8.169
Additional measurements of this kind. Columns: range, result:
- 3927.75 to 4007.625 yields 5.526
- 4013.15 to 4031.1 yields 10.31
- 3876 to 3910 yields 8.902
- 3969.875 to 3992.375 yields 7.06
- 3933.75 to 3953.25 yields 7.045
